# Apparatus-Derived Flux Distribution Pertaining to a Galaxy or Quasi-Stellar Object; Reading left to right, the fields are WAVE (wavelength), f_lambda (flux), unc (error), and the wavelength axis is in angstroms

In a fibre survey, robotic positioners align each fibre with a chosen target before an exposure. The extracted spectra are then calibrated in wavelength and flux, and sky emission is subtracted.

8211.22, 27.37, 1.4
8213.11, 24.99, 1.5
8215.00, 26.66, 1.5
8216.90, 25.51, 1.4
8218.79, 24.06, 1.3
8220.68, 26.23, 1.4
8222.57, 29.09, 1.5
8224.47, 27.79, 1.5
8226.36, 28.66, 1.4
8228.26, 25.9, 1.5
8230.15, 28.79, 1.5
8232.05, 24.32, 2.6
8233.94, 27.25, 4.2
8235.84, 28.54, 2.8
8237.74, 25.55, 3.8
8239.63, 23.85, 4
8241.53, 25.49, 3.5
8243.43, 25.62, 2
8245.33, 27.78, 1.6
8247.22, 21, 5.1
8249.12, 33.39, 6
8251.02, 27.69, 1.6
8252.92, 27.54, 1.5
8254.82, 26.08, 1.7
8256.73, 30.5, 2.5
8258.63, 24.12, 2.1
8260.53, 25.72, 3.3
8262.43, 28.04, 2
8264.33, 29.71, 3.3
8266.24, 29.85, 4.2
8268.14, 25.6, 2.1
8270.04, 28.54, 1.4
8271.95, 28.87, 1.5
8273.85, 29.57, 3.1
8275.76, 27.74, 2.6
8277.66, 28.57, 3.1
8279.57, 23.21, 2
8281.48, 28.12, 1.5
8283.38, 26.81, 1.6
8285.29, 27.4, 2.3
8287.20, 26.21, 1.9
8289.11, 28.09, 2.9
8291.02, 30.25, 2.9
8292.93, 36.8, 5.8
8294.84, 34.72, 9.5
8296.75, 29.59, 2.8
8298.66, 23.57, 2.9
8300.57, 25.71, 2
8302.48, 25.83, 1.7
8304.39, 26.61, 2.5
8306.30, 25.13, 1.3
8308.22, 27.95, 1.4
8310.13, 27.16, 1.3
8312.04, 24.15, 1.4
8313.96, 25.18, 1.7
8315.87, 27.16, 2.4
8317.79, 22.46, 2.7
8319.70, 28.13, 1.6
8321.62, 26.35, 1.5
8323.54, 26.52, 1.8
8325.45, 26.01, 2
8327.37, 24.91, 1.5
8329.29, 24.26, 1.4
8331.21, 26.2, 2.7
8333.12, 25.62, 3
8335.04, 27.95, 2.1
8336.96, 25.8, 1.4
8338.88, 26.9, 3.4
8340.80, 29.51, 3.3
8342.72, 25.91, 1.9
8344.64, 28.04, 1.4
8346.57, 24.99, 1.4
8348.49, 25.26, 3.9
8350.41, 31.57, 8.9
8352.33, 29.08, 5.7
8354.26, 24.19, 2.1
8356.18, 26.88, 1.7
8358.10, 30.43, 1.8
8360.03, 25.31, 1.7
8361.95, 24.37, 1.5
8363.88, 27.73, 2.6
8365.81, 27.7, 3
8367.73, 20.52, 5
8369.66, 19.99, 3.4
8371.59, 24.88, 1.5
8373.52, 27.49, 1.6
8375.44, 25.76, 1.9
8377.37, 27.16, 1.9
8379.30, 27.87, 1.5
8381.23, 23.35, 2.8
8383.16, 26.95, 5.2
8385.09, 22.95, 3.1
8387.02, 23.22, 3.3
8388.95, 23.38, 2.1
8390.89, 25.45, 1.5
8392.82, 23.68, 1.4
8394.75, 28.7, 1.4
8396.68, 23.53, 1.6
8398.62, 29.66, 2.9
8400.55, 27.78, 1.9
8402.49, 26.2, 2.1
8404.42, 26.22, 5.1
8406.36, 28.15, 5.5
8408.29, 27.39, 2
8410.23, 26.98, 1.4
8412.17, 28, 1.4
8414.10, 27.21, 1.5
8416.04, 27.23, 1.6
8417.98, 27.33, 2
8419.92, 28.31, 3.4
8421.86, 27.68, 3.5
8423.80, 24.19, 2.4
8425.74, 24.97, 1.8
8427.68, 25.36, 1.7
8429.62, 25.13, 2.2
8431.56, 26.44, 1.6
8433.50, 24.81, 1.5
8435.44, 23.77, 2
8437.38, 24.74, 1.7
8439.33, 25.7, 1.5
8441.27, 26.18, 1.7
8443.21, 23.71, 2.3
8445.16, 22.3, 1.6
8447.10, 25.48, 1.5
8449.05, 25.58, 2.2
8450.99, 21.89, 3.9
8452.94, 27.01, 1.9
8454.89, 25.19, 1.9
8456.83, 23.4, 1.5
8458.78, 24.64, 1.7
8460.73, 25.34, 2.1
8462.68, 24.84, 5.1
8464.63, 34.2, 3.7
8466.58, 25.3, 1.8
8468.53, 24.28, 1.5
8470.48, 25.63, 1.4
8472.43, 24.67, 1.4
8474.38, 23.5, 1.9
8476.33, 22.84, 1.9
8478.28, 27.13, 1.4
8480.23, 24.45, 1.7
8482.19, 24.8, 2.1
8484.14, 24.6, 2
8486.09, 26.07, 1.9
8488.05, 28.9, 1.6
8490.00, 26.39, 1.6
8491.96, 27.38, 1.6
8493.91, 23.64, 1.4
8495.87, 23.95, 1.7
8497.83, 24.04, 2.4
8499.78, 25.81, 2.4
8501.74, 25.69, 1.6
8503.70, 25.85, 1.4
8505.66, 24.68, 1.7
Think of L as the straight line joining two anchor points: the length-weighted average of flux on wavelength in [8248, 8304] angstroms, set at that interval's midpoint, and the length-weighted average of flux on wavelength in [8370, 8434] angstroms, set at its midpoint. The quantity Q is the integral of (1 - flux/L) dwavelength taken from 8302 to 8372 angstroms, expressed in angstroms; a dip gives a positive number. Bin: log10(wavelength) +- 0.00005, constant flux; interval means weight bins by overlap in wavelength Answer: 2.7 angstroms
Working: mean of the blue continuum 28.2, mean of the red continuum 26.1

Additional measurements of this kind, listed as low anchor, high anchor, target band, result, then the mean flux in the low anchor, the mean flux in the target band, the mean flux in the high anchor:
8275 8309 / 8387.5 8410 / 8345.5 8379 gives 0.93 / 27.9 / 26.1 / 26.3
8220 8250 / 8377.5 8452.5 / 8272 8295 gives -1.93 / 26.8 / 28.8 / 25.7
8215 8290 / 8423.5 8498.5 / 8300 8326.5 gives 0.51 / 27.1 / 26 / 25.2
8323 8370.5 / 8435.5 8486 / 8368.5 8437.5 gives -0.58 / 26.2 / 25.9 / 25.1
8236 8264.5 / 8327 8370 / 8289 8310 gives -1.56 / 26.8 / 28.5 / 26.3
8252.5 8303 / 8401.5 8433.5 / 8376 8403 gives 1.21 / 28.1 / 25.7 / 26.6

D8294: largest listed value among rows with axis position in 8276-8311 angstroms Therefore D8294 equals 36.8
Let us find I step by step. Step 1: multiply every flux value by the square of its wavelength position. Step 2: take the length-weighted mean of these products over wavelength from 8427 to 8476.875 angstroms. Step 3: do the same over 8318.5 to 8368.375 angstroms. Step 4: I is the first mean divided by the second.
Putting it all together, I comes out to 0.97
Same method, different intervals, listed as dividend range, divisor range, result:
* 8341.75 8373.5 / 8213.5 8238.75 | 1.01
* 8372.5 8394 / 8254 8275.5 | 0.93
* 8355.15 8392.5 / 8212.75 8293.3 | 0.95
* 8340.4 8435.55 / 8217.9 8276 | 1.00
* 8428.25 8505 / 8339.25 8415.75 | 0.98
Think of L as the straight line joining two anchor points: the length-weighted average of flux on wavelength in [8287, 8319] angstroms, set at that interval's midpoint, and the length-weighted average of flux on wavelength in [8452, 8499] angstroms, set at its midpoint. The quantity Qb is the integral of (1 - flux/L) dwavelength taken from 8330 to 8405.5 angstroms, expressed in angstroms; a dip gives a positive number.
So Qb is 1.8 angstroms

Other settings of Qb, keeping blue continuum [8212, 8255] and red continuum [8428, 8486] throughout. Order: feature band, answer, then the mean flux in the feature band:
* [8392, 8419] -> -1.7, 27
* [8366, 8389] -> 0.9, 24.6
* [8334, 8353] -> -1.2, 27.5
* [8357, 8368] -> -0.3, 26.4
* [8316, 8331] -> 0.2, 25.6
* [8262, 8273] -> -0.9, 28.5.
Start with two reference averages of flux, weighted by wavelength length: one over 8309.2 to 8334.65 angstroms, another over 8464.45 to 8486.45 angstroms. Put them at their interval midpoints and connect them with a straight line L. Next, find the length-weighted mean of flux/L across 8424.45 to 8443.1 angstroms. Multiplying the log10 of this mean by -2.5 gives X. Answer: 0.012 mag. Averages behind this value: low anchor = 25.8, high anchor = 25.3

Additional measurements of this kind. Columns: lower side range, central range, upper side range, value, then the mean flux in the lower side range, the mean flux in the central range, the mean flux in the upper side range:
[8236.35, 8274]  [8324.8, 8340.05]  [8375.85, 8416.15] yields 0.03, 27.2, 26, 26.2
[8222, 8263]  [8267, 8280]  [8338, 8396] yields -0.04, 26.9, 27.7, 26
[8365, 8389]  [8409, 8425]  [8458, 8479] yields -0.08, 24.7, 27.1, 25.7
